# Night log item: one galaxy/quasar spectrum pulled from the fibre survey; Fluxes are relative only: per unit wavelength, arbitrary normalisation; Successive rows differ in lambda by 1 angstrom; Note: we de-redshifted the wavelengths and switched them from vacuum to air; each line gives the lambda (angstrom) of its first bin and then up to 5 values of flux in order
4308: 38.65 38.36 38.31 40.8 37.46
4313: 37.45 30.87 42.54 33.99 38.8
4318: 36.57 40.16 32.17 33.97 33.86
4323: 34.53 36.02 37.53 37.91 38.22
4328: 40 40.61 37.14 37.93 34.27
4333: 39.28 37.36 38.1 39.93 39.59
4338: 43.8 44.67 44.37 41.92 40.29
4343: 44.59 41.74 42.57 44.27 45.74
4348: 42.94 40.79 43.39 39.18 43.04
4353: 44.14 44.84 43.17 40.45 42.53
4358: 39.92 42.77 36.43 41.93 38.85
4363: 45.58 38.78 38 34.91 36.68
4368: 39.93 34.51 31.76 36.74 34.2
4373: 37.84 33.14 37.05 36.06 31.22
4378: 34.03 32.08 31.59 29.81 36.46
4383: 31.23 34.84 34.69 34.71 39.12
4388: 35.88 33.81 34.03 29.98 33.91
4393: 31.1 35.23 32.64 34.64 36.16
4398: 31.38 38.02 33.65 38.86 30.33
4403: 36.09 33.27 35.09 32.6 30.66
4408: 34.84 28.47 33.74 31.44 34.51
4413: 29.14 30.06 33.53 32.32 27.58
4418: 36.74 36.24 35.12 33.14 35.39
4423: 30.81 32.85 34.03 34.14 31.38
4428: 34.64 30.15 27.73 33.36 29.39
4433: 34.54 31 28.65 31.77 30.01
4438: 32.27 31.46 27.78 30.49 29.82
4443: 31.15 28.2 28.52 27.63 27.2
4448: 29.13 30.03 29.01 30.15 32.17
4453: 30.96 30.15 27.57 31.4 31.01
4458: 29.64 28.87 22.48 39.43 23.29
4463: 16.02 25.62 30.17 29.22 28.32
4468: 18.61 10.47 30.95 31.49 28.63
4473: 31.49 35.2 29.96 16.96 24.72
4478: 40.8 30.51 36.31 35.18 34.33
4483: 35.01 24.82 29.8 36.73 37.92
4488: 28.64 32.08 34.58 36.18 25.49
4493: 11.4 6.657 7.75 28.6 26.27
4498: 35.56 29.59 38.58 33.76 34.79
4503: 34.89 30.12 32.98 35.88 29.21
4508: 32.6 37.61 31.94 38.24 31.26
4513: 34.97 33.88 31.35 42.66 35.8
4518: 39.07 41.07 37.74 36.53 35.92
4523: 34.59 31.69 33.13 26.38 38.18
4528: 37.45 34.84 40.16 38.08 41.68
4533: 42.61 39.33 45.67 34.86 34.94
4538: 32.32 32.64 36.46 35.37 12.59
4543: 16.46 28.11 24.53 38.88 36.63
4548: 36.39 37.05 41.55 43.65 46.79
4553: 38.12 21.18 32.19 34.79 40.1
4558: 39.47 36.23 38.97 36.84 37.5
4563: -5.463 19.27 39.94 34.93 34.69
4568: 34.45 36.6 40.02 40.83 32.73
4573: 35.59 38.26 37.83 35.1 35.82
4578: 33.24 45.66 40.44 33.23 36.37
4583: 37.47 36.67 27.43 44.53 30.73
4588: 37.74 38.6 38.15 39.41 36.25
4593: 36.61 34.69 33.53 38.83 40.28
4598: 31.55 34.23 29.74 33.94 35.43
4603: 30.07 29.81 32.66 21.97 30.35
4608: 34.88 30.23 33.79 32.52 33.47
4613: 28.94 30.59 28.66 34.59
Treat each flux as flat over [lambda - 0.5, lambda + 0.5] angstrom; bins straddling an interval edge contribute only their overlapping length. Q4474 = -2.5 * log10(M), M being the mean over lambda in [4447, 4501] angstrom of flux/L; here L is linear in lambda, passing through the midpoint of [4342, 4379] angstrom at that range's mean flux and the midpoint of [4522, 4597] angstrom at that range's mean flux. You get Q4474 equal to 0.28 mag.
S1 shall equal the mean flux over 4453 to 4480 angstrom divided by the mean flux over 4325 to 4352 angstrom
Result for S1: 0.69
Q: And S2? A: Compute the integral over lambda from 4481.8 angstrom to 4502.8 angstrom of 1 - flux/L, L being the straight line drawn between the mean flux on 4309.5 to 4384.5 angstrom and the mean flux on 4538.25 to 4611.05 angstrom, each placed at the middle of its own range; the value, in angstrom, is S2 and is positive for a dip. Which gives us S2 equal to 4.0 angstrom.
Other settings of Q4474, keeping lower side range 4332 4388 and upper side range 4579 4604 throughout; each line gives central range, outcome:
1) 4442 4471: 0.32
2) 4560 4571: 0.14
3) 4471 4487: 0.18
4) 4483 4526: 0.16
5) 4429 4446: 0.24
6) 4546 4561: -0.03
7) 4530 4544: 0.07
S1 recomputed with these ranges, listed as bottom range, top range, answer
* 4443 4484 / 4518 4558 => 1.22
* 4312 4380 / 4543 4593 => 0.91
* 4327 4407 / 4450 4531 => 0.82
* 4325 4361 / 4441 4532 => 0.75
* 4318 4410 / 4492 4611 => 0.91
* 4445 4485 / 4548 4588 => 1.23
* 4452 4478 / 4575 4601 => 1.31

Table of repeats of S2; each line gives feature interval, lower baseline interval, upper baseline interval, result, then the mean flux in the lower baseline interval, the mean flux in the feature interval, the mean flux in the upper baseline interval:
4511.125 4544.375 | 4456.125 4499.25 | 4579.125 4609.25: -4.3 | 28.1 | 34.8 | 34.7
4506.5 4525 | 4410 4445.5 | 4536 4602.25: -1.0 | 31.7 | 35.3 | 34.6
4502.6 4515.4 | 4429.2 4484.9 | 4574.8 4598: -0.5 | 29.3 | 33.5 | 36.8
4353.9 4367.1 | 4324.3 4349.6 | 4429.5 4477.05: -0.7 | 40.6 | 40.3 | 28.7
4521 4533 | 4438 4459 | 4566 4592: -0.7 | 29.7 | 36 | 36.8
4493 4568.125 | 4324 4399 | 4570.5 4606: 6.0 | 38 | 33.3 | 35.6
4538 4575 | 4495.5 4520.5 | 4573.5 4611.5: 1.3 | 34.3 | 33.5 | 34.9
